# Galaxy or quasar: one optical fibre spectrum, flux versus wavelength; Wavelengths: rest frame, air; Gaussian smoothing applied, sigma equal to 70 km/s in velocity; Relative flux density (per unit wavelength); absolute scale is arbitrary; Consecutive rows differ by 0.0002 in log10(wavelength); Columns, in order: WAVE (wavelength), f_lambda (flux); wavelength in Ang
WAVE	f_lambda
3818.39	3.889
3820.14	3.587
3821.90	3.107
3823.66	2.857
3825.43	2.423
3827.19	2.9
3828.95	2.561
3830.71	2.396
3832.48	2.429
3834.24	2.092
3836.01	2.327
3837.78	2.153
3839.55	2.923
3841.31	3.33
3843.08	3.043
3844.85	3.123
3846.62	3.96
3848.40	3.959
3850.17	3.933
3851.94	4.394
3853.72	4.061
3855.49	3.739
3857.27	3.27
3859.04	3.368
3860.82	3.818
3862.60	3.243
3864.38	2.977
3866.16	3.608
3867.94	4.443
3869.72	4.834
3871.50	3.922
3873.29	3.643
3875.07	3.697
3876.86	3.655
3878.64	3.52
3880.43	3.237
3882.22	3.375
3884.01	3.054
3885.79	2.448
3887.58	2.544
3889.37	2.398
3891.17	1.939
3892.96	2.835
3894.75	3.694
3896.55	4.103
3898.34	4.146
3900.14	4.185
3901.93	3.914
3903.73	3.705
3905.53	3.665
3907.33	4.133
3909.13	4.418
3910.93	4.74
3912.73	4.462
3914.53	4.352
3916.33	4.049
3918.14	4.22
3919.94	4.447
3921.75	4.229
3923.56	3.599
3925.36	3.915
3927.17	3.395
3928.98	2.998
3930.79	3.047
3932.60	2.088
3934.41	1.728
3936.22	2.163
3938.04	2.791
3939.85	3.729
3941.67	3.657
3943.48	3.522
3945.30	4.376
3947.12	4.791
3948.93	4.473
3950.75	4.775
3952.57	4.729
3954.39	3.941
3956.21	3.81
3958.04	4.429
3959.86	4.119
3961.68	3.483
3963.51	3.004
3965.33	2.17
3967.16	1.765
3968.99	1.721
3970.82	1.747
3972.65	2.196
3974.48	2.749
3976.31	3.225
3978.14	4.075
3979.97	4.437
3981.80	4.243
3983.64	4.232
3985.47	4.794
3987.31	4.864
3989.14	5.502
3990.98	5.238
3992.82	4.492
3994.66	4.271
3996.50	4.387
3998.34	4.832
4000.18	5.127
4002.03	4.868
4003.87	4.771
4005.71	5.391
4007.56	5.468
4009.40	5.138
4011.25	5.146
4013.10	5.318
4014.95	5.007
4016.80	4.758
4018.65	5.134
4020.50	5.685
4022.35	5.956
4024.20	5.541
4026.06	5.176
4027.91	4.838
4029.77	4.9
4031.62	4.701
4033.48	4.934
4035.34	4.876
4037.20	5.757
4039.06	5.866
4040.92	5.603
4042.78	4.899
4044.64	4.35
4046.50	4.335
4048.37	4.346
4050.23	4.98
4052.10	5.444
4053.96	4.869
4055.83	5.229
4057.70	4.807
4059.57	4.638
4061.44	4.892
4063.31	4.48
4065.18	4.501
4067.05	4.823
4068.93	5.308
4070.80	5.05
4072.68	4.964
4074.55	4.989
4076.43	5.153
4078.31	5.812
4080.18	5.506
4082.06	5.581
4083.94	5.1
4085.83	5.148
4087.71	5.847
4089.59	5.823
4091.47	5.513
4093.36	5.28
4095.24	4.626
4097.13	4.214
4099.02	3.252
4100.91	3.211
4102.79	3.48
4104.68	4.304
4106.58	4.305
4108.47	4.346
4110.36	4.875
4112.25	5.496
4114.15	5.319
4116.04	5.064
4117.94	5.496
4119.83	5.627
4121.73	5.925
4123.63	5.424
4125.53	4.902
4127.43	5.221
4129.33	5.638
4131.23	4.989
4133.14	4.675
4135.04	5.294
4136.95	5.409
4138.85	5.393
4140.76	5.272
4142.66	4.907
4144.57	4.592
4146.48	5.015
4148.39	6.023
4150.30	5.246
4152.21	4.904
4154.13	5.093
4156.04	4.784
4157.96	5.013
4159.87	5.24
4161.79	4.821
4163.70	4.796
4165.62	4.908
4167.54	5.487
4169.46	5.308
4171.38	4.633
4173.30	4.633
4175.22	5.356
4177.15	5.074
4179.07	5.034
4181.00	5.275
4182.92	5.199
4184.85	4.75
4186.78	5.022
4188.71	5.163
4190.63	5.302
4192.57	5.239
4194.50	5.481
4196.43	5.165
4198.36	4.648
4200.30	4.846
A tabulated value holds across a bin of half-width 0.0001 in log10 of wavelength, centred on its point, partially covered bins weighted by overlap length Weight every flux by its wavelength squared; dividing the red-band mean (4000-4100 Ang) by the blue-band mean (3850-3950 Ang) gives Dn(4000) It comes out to 1.51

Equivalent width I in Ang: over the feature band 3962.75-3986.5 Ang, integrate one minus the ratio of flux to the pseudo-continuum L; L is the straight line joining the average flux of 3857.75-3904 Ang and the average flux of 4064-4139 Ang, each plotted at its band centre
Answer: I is 5.9 Ang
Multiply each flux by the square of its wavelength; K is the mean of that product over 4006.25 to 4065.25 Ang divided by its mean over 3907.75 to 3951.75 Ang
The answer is 1.42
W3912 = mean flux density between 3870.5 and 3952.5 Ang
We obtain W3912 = 3.61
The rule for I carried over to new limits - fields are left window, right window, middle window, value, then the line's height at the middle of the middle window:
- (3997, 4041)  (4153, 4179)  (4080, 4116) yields 2.1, 5.09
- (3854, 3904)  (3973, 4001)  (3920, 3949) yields 4.0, 3.95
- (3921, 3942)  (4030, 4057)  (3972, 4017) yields -4.4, 4.17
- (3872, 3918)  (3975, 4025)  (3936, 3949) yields 1.5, 4.18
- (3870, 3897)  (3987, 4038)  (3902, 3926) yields -3.2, 3.66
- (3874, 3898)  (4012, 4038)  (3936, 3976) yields 7.2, 4.17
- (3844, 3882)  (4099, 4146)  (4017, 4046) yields -4.4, 4.51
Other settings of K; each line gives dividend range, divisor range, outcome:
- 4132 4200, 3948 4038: 1.25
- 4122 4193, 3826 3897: 1.81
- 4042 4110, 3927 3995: 1.42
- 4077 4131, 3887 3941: 1.56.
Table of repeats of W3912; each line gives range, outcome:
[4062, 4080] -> 5.03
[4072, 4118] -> 4.9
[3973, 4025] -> 4.78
